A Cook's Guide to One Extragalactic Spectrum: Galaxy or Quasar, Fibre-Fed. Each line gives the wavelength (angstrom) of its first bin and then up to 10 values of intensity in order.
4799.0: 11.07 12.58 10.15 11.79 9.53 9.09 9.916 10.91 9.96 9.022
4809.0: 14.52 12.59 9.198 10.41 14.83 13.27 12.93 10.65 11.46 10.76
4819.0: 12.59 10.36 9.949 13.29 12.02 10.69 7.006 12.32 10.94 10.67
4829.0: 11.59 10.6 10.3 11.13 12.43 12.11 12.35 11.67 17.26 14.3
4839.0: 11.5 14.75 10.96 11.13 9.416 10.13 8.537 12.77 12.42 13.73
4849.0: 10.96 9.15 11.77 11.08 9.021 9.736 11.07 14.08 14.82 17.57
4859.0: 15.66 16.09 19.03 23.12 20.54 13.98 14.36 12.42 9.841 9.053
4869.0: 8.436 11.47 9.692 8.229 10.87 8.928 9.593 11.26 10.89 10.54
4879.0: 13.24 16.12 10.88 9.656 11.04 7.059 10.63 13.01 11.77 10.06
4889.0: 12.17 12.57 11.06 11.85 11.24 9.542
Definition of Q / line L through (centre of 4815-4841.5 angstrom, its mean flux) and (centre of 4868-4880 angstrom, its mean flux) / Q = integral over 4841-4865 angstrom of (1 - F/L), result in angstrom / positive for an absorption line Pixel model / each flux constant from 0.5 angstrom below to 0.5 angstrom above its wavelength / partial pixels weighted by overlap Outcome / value -5.0 angstrom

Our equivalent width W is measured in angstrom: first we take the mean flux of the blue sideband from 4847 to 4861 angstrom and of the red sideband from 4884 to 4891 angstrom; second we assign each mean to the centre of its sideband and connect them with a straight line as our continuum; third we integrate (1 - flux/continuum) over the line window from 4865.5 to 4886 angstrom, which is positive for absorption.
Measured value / 2.3 angstrom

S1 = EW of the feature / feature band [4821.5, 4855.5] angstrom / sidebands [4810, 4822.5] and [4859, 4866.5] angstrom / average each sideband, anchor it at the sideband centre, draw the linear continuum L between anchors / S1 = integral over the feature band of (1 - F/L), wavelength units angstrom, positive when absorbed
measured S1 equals 6.5 angstrom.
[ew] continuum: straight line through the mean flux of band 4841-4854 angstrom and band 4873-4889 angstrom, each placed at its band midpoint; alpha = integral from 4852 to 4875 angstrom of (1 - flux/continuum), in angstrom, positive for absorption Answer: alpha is -4.37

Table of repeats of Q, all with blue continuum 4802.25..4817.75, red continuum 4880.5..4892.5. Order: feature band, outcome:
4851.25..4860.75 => -2.0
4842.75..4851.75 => 0.1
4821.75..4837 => -0.4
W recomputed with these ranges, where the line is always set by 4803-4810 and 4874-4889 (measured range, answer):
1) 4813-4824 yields -1.1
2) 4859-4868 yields -3.9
